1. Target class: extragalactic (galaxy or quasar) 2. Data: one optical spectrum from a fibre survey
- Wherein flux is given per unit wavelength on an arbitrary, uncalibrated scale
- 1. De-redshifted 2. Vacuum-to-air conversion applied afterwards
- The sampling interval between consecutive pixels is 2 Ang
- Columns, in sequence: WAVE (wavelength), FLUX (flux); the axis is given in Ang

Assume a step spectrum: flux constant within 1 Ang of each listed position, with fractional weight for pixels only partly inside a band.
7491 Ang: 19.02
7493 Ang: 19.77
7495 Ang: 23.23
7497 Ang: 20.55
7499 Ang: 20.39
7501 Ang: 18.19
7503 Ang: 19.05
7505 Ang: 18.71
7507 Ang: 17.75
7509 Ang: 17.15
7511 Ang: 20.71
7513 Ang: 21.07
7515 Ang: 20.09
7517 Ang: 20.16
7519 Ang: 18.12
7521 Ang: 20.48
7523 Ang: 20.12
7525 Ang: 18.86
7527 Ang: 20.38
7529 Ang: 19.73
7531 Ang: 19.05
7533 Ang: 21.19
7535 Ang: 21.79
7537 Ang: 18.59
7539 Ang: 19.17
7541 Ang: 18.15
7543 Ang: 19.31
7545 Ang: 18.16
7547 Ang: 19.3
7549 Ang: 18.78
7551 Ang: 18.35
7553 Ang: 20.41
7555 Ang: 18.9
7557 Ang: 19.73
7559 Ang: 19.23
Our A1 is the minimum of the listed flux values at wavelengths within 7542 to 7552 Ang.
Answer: 18.16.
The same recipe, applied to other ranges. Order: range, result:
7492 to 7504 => 18.19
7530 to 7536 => 19.05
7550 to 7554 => 18.35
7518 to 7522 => 18.12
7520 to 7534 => 18.86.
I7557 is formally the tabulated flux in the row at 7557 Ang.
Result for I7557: 19.73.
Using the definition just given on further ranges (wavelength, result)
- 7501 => 18.19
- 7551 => 18.35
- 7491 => 19.02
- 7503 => 19.05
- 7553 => 20.41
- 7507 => 17.75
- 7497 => 20.55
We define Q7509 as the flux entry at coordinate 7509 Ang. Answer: 17.15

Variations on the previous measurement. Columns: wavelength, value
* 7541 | 18.15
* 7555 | 18.9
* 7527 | 20.38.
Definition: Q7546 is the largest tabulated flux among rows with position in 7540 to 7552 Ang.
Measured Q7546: 19.31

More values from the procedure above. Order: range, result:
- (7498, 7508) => 20.39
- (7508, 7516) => 21.07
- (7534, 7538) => 21.79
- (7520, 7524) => 20.48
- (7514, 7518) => 20.16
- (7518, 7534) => 21.19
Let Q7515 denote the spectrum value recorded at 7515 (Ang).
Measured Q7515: 20.09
